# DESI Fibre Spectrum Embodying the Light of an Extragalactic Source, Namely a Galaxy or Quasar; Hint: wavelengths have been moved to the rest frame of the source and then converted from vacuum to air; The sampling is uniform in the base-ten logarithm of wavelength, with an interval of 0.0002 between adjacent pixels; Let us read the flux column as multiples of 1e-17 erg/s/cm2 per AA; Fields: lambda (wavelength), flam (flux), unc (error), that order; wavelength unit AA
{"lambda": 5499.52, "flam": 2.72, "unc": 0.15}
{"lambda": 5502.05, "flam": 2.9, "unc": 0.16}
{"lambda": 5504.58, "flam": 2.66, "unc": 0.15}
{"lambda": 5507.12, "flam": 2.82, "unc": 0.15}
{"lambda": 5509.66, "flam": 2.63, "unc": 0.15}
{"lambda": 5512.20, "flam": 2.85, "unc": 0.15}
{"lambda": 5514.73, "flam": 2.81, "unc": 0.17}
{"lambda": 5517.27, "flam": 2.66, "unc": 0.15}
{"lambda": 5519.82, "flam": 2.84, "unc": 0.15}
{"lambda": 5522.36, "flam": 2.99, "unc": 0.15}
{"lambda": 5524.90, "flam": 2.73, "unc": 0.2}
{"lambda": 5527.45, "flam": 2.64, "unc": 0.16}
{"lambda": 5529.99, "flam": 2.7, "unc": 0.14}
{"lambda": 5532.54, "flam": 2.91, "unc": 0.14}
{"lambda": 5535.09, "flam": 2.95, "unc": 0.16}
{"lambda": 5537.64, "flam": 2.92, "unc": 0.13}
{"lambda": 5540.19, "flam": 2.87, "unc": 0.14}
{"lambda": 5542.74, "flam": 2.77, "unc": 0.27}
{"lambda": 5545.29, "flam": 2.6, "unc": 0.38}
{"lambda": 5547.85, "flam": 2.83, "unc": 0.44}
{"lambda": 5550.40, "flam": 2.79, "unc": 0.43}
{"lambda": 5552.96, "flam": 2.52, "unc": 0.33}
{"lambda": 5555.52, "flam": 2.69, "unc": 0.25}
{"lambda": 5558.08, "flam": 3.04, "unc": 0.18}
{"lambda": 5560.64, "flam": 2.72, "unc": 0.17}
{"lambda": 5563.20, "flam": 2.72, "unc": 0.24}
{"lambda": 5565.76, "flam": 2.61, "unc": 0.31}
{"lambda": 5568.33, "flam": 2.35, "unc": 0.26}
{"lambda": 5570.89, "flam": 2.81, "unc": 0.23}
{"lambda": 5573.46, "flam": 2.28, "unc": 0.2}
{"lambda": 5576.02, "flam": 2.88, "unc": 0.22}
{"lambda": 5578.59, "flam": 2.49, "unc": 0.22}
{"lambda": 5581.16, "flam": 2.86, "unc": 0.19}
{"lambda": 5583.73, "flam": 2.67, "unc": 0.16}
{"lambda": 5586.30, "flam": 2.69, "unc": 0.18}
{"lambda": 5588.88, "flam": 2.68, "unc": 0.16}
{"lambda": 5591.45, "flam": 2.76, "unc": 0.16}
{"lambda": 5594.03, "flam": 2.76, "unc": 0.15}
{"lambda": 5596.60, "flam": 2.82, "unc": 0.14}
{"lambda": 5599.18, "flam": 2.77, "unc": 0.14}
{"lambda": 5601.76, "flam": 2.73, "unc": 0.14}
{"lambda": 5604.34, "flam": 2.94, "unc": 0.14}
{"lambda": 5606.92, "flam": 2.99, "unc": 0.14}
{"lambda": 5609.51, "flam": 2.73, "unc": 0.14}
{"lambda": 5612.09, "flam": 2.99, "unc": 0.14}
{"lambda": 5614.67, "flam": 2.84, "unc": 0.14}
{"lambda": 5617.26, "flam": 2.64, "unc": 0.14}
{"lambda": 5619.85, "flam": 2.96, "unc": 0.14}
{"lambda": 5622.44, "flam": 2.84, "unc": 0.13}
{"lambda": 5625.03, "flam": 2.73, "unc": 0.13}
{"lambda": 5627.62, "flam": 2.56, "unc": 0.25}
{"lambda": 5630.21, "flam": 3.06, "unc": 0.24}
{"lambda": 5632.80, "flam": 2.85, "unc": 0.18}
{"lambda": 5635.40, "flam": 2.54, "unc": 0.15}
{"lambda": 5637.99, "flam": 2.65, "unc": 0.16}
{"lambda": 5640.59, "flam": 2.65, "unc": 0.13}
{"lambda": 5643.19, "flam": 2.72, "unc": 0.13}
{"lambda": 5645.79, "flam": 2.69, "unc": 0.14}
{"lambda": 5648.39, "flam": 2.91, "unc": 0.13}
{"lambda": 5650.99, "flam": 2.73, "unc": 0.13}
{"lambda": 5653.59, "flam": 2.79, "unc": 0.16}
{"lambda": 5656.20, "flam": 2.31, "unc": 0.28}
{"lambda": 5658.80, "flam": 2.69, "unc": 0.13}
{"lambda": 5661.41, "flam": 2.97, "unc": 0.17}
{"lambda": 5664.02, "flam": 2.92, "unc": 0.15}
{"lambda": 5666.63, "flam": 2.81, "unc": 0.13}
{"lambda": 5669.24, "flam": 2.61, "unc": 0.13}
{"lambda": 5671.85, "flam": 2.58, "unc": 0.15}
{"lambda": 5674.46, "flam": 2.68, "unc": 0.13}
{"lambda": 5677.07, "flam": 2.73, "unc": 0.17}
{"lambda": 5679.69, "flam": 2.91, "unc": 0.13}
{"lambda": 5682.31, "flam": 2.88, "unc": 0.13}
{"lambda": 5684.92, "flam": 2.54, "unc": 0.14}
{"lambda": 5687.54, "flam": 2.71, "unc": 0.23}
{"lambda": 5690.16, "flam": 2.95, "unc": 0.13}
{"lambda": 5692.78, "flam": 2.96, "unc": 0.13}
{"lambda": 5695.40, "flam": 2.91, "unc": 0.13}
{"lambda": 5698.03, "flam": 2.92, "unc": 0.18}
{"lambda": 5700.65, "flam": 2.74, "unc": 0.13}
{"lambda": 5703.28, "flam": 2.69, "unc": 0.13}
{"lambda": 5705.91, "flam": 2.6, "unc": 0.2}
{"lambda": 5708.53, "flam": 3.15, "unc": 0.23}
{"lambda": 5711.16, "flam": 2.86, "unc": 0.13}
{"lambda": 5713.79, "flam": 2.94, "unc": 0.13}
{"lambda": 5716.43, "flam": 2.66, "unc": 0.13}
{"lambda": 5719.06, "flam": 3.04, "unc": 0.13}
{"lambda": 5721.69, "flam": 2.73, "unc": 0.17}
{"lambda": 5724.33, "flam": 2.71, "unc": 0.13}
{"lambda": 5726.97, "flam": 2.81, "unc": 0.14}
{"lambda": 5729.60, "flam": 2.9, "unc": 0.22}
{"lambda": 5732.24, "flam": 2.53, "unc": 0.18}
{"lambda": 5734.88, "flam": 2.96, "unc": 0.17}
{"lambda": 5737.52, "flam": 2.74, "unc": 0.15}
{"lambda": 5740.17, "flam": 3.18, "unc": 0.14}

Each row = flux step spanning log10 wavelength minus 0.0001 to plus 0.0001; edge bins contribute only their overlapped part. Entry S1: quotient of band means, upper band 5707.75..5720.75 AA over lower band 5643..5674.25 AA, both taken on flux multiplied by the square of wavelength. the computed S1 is 1.1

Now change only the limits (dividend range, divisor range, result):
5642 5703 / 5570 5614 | 1.03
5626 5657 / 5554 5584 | 1.04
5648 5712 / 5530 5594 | 1.06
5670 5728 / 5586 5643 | 1.04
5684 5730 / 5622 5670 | 1.05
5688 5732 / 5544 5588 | 1.11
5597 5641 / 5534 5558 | 1.03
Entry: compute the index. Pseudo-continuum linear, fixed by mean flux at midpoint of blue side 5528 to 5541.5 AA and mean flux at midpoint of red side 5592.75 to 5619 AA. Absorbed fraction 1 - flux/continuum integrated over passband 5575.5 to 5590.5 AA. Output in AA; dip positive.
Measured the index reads 0.7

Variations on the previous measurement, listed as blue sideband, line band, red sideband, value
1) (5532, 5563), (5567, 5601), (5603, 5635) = 1.65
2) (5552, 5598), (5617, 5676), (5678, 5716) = 0.79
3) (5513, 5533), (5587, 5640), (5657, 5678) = -0.65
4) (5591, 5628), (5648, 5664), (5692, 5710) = 0.52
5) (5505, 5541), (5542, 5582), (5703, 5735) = 1.77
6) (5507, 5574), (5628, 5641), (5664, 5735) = 0.15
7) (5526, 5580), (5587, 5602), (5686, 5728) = -0.01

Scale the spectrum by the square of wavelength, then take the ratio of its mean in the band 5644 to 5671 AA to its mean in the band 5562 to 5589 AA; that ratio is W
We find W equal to 1.07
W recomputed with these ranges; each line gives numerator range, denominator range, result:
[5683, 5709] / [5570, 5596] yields 1.09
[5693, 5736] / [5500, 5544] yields 1.08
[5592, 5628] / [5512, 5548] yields 1.03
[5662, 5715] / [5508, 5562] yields 1.07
